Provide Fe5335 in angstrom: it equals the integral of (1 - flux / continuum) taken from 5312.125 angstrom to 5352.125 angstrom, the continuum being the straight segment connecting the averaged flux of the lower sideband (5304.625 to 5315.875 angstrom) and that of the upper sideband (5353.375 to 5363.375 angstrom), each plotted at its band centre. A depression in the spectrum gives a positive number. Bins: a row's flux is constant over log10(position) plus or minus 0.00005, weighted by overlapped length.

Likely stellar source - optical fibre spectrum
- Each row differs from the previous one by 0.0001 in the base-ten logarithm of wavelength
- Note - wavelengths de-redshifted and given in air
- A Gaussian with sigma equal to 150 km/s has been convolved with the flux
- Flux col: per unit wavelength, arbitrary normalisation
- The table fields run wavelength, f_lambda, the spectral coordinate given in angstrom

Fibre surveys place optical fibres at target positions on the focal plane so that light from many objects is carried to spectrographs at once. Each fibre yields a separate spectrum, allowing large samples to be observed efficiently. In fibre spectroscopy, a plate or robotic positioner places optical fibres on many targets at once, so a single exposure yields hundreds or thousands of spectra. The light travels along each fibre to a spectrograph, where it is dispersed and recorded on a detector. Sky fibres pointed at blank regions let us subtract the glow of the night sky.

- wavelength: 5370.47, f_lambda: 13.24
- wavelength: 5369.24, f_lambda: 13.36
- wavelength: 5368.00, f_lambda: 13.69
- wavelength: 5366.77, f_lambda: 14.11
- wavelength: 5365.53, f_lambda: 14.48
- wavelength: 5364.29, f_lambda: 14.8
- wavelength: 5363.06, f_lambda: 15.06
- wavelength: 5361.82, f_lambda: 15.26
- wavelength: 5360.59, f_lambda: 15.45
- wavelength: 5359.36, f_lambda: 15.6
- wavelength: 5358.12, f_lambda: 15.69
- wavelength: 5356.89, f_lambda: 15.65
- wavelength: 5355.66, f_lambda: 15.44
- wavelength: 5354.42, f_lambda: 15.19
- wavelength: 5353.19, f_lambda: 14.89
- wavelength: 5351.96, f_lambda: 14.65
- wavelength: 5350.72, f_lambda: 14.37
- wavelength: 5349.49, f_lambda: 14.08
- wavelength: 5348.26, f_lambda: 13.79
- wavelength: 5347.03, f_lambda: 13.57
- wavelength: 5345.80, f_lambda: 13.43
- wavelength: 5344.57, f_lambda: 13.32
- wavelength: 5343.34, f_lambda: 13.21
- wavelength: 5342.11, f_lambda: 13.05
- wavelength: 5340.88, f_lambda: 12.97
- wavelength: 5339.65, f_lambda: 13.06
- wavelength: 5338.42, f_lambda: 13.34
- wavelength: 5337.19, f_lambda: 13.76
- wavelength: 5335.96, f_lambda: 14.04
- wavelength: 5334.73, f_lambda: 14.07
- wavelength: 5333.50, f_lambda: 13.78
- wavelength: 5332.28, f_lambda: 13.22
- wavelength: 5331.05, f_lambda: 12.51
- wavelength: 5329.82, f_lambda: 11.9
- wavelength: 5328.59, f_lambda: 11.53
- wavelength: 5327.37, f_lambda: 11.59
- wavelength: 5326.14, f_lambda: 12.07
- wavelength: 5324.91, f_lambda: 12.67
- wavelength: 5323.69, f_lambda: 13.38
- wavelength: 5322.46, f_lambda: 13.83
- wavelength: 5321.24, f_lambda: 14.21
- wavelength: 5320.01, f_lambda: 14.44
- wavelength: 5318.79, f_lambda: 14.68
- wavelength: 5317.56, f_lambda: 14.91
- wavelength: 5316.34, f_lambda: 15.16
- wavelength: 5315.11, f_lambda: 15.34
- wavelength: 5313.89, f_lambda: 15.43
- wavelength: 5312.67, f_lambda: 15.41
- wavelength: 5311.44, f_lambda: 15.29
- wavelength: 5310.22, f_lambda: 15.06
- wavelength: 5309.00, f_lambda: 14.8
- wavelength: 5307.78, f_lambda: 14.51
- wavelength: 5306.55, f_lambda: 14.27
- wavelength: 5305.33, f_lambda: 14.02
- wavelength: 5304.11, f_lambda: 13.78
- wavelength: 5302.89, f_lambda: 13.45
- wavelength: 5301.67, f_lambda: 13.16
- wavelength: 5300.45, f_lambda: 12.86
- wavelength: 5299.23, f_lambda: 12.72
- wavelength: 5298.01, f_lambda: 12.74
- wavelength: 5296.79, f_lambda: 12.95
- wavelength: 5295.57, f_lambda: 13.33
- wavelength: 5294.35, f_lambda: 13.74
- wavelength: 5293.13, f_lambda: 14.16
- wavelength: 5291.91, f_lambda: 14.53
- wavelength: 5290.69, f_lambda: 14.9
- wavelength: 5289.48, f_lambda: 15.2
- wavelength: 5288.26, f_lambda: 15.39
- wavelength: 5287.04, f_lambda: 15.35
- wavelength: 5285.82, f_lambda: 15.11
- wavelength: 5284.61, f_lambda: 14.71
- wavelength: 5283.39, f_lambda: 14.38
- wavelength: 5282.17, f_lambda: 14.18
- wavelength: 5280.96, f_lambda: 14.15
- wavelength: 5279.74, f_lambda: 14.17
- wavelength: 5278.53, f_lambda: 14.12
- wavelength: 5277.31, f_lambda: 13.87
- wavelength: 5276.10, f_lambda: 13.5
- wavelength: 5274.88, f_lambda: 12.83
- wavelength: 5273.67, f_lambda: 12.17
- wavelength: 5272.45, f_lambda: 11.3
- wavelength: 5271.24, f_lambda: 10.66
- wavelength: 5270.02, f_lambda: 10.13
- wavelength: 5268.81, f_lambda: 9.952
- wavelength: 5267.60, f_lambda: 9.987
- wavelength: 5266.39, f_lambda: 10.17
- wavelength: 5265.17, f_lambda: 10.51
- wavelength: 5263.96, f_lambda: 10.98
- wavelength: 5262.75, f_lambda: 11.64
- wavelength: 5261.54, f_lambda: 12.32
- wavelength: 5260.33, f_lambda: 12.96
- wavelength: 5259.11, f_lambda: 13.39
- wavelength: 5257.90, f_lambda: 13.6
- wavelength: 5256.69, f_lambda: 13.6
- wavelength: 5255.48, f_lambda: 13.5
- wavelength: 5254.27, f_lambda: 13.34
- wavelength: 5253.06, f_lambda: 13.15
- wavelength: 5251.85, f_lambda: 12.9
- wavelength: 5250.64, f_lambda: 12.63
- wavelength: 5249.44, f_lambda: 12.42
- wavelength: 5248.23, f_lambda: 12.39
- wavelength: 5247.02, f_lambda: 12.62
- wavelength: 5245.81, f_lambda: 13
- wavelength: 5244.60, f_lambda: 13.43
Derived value 3.9 angstrom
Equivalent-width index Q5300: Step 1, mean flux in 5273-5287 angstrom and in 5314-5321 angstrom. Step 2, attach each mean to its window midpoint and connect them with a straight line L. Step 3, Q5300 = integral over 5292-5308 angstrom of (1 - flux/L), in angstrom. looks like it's 1.04 angstrom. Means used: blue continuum 14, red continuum 14.9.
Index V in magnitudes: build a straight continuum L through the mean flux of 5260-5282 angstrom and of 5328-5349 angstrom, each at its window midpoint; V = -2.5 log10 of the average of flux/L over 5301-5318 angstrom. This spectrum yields -0.15 mag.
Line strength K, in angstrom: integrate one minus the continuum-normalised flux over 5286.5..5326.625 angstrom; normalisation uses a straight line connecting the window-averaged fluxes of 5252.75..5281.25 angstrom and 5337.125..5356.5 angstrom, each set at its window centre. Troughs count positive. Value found -3.3 angstrom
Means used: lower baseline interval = 12.3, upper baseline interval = 13.9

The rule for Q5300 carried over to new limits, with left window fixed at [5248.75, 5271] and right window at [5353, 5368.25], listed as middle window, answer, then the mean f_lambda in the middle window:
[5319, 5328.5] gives 0.5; 13.2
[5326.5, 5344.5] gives 1.7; 13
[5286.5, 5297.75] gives -1.2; 14.3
